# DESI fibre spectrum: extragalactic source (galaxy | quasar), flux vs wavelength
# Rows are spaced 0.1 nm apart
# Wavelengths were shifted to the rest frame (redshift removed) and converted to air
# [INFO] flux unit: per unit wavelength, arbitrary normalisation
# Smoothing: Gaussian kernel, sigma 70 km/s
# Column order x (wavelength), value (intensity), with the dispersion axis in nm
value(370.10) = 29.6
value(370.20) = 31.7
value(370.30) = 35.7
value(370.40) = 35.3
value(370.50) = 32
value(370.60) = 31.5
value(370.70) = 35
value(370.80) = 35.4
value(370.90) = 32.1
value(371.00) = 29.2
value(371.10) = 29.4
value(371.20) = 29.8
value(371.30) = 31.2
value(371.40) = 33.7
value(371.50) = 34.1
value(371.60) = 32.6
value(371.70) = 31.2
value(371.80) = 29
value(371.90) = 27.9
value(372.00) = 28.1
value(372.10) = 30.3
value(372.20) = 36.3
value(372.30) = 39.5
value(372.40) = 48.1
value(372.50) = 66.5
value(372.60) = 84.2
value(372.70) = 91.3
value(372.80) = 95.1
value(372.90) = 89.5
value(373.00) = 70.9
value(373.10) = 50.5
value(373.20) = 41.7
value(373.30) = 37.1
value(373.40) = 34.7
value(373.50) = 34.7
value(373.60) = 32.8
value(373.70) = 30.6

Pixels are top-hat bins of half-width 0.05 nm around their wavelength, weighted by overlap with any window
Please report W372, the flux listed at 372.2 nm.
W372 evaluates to 36.3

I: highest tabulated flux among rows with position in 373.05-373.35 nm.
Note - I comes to 50.5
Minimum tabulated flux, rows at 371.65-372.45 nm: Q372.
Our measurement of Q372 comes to 27.9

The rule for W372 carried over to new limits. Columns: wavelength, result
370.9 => 32.1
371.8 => 29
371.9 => 27.9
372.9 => 89.5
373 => 70.9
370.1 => 29.6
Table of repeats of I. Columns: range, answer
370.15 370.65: 35.7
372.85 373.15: 89.5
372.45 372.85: 95.1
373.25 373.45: 37.1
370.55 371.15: 35.4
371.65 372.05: 31.2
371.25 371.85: 34.1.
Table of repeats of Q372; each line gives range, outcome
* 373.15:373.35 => 37.1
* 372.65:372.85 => 91.3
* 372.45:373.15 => 50.5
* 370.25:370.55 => 32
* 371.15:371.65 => 29.8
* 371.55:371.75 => 31.2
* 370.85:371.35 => 29.2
